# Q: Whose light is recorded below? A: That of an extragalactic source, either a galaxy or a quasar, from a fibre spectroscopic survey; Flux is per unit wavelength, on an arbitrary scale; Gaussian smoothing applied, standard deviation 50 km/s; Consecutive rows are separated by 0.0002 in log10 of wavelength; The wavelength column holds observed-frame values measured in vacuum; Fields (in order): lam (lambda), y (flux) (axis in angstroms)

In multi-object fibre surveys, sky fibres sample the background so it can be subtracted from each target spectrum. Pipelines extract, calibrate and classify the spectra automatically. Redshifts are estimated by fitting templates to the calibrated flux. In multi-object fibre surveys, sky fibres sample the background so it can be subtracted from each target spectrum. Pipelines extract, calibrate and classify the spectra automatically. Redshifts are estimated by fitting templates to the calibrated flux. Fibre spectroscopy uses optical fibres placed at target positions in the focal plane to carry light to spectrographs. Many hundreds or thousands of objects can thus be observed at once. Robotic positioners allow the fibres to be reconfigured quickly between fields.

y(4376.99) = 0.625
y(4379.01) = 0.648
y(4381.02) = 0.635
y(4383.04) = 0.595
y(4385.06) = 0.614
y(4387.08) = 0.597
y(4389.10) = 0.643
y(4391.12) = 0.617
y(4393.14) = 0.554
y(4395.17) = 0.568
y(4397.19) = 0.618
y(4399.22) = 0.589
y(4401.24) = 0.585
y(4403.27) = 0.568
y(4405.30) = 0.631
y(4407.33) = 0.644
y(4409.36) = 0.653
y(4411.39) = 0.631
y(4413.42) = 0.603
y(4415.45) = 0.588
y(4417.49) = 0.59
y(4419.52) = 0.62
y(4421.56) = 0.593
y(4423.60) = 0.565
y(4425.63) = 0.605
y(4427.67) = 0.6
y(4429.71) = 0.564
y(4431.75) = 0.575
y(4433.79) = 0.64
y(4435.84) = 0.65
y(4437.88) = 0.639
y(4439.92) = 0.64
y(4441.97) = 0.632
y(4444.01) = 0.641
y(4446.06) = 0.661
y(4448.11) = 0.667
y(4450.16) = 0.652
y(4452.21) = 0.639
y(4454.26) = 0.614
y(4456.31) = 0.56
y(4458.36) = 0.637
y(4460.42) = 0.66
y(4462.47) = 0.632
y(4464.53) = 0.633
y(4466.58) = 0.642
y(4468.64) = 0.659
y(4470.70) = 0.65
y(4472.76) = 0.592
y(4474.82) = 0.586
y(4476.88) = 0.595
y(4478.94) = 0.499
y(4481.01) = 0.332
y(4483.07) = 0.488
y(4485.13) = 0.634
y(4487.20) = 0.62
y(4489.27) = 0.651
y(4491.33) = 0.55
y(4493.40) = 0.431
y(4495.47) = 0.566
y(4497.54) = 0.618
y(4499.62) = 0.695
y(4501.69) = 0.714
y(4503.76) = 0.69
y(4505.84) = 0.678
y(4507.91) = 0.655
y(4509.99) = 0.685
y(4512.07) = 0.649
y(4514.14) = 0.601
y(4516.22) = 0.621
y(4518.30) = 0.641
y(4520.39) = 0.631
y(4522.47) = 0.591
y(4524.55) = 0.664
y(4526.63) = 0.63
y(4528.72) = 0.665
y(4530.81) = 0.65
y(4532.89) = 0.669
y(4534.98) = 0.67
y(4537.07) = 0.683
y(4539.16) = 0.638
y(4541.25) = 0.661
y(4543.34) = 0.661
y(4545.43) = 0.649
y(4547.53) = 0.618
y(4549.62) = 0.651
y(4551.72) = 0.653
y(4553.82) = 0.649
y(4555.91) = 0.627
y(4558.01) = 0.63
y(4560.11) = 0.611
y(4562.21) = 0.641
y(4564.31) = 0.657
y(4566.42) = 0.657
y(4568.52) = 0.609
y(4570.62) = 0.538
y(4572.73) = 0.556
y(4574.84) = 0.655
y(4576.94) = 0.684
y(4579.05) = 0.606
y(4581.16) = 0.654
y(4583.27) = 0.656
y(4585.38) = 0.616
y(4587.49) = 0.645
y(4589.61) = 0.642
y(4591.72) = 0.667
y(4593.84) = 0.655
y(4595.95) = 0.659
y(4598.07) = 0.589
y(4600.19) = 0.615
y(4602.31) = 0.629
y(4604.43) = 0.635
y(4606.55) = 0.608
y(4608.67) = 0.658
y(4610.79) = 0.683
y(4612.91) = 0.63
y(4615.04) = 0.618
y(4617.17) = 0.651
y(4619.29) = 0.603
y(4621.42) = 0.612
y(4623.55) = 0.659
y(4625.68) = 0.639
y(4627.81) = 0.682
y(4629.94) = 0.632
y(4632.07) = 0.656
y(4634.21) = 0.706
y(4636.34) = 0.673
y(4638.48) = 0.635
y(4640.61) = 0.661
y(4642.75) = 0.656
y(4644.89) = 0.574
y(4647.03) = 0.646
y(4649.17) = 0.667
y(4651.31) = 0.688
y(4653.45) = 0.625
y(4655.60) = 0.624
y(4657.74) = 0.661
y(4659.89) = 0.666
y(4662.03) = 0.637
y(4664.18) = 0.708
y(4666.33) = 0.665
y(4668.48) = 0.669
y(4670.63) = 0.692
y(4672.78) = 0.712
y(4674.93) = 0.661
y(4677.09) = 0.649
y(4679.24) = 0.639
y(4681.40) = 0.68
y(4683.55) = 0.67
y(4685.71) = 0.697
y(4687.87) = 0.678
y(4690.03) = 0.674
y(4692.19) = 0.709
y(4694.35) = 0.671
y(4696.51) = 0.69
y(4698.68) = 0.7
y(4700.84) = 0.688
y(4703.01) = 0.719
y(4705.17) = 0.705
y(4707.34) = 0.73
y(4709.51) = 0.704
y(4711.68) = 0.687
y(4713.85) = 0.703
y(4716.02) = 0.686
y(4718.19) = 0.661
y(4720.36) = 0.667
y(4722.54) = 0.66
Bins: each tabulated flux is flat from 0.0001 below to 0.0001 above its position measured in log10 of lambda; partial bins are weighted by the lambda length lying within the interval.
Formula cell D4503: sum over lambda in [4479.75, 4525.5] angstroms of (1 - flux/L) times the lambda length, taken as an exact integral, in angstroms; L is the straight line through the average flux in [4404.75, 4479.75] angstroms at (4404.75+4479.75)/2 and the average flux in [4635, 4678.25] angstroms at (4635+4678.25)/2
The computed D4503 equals 1.6 angstroms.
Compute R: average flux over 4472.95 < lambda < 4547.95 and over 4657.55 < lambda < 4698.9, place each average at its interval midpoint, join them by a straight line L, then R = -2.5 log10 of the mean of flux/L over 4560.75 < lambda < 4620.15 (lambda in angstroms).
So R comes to 0.023 mag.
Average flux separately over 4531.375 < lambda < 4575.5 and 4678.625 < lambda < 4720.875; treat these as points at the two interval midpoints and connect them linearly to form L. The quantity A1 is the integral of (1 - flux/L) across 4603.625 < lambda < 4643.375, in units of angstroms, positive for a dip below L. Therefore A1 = 0.9 angstroms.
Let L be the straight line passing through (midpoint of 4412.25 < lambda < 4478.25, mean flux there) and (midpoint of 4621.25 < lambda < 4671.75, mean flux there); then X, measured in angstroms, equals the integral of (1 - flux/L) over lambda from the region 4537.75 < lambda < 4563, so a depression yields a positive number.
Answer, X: -0.1 angstroms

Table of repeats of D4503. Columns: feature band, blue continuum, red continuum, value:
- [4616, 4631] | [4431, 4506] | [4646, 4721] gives 0.5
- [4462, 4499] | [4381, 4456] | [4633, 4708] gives 3.0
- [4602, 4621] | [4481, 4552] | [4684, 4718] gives 0.8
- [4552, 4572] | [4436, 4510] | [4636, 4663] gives 0.2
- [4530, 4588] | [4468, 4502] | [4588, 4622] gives -2.5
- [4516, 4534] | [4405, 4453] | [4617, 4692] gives -0.1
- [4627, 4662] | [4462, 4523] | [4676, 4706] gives 0.7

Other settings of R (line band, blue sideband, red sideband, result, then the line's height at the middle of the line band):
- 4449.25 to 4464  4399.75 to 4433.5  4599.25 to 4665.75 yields -0.031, 0.61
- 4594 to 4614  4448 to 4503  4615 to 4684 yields 0.010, 0.641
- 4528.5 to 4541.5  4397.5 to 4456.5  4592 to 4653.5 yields -0.052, 0.631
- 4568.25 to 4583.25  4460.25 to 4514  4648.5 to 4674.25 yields 0.035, 0.638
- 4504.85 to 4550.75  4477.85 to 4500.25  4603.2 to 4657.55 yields -0.128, 0.577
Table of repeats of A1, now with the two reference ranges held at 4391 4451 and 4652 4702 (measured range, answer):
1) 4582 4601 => 0.4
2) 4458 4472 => -0.5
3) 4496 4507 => -0.7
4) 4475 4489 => 2.0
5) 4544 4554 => 0.0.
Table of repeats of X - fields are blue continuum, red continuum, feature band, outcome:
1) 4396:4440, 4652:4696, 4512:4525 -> 0.1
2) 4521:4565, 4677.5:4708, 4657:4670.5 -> 0.2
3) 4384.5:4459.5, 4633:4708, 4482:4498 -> 1.6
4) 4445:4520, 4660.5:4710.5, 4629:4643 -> 0.1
